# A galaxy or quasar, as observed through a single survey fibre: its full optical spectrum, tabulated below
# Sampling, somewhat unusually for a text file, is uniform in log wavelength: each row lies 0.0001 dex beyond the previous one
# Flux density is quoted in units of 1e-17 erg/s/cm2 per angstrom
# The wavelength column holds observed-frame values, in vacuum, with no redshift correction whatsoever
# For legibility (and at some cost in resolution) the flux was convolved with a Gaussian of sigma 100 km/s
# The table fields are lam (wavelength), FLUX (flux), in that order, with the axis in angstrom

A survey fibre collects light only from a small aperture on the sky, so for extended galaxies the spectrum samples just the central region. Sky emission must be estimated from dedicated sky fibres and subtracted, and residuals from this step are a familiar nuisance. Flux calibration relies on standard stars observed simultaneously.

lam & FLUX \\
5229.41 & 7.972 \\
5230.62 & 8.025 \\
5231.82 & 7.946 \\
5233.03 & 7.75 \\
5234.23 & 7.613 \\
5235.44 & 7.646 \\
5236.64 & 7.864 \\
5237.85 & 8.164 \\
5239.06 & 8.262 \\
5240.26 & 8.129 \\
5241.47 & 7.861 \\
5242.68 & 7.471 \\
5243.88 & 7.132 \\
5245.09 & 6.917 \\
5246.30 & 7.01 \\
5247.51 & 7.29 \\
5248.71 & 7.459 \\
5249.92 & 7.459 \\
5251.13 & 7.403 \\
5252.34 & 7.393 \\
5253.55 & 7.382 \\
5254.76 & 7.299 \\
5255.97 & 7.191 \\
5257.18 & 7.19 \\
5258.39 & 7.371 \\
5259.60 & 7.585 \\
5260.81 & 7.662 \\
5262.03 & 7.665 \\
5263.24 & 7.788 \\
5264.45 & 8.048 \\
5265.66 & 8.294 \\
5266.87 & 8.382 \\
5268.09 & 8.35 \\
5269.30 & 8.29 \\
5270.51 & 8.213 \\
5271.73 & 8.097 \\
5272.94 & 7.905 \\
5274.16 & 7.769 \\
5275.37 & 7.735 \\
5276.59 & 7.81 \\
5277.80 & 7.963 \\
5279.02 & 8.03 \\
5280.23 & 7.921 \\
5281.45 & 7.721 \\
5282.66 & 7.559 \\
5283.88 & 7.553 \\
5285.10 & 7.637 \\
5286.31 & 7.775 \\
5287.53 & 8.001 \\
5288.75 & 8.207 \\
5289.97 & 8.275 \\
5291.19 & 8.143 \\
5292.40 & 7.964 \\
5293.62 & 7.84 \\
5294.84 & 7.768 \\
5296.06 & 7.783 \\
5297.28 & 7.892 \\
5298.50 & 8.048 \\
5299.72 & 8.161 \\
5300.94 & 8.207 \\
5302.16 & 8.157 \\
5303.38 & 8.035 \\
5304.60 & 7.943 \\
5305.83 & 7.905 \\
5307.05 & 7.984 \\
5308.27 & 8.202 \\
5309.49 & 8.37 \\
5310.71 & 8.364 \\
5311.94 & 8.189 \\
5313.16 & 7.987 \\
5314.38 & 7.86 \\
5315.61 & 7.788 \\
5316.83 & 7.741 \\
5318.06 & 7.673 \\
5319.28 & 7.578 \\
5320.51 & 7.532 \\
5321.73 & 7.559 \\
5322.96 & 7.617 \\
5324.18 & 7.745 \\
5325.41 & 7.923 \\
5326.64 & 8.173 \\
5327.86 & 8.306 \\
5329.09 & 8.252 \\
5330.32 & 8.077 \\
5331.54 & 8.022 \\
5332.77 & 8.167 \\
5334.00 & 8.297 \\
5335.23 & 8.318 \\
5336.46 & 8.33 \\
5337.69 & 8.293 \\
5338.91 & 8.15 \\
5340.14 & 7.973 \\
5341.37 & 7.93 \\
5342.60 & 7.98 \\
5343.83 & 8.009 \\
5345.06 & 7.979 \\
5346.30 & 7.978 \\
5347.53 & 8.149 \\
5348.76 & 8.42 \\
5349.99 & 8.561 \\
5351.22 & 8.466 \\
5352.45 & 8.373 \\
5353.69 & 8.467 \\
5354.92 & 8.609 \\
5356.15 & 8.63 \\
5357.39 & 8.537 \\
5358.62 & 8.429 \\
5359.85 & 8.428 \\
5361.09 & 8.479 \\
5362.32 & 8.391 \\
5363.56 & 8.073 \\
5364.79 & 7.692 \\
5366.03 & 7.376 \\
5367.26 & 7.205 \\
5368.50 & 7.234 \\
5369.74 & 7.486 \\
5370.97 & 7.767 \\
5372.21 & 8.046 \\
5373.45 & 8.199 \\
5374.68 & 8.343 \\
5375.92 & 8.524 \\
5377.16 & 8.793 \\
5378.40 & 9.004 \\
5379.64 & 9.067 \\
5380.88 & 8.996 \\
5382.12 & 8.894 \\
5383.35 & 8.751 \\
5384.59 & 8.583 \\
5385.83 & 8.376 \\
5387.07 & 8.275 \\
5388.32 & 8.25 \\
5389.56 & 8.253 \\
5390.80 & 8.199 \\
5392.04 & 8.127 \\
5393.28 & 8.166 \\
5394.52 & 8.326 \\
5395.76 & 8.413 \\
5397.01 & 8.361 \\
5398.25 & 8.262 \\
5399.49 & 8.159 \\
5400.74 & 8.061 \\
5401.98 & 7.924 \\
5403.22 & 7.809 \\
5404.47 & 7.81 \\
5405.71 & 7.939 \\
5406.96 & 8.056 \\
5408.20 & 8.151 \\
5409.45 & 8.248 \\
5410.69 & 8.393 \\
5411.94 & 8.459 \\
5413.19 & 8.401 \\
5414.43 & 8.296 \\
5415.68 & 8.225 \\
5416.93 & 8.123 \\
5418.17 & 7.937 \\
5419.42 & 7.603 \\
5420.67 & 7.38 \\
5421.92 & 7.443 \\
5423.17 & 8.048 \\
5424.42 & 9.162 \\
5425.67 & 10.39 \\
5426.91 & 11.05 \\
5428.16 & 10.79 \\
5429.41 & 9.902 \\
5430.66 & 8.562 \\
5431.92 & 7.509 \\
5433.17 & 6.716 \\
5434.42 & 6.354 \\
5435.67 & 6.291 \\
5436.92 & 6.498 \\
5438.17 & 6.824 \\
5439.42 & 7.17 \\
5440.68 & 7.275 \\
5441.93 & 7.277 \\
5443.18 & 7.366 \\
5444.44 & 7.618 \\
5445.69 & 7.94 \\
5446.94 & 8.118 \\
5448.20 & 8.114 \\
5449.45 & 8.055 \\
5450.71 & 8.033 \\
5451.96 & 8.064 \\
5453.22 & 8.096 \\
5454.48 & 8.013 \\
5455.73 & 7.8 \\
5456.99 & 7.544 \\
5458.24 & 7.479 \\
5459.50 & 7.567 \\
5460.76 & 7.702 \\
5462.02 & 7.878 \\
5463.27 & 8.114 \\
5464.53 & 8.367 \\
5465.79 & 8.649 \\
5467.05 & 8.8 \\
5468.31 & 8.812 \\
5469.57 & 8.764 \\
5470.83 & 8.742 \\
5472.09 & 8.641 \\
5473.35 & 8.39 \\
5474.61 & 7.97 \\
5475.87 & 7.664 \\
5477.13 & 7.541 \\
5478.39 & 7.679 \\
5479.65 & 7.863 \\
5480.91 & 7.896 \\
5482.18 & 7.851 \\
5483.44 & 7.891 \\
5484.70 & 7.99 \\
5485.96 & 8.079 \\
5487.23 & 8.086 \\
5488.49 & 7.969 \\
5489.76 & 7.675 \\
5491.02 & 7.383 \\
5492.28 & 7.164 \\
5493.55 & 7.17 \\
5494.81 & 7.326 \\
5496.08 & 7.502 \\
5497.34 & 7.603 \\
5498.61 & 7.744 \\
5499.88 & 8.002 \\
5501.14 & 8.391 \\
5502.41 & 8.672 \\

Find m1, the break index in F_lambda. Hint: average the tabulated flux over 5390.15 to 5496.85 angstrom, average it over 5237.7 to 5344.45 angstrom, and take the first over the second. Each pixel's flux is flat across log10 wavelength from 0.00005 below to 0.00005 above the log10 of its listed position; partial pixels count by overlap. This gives 1.0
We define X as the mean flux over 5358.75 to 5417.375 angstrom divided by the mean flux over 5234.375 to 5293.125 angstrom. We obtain 1.06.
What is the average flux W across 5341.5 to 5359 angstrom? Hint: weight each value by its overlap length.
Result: 8.31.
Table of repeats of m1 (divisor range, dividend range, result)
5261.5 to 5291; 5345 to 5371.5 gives 1.02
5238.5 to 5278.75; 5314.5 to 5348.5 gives 1.04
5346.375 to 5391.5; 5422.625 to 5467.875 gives 0.97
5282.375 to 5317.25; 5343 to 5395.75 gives 1.04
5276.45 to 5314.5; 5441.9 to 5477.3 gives 1.01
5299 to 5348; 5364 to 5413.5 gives 1.02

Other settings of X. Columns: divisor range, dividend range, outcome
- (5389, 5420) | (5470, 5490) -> 0.98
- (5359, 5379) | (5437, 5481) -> 0.98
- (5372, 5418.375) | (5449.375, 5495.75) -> 0.96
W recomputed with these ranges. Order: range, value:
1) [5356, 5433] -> 8.34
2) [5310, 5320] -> 7.89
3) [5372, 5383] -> 8.68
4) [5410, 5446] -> 8.04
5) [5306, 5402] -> 8.17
